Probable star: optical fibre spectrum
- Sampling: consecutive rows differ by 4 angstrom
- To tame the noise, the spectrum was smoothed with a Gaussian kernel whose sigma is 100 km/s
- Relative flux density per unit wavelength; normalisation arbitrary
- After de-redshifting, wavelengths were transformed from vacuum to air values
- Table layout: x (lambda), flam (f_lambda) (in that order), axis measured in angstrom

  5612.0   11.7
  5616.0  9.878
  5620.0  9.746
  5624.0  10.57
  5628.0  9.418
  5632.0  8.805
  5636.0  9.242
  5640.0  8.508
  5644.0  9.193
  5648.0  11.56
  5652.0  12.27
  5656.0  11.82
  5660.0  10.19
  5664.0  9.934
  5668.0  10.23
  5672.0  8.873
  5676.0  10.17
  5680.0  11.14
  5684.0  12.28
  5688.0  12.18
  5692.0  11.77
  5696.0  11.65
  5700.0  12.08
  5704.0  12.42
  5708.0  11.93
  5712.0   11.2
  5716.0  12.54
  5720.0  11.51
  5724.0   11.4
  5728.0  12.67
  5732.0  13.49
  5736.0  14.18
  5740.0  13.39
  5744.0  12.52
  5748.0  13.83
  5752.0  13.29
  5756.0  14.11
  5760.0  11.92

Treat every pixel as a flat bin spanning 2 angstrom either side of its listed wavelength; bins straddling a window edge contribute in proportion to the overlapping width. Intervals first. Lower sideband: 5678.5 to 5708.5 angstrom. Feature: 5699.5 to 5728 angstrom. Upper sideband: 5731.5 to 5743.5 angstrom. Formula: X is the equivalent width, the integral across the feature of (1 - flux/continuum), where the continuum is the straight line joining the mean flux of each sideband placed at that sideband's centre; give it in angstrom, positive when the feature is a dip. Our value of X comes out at 1.7 angstrom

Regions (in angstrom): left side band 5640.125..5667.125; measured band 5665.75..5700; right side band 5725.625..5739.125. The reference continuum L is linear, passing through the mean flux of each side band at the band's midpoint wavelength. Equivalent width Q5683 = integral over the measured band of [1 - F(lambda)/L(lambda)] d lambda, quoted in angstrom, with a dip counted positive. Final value 1.7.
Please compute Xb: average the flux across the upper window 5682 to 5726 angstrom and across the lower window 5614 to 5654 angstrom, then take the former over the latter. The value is 1.2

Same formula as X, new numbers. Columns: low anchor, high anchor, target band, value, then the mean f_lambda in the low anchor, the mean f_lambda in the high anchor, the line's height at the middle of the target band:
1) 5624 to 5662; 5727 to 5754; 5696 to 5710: 0.05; 10.1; 13.4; 12.1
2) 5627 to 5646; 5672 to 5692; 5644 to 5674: -1.61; 9.01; 11.2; 10.1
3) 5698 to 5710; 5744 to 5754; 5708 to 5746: 0.76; 12.1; 13.4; 12.8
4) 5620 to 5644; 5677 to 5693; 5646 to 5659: -1.88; 9.34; 11.7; 10.3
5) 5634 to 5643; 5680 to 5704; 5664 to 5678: 1.25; 8.91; 12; 10.8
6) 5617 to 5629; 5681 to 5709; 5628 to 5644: 2.10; 9.95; 12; 10.3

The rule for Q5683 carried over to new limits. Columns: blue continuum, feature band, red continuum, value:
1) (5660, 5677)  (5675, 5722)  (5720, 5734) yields -2.80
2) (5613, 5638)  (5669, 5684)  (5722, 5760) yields 1.15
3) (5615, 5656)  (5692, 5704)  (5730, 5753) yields 0.10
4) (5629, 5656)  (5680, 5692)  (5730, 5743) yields -0.29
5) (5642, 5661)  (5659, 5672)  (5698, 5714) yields 1.55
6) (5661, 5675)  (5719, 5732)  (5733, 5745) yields 0.63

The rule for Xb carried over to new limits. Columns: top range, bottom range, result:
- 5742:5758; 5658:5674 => 1.37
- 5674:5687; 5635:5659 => 1.08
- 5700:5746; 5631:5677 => 1.23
